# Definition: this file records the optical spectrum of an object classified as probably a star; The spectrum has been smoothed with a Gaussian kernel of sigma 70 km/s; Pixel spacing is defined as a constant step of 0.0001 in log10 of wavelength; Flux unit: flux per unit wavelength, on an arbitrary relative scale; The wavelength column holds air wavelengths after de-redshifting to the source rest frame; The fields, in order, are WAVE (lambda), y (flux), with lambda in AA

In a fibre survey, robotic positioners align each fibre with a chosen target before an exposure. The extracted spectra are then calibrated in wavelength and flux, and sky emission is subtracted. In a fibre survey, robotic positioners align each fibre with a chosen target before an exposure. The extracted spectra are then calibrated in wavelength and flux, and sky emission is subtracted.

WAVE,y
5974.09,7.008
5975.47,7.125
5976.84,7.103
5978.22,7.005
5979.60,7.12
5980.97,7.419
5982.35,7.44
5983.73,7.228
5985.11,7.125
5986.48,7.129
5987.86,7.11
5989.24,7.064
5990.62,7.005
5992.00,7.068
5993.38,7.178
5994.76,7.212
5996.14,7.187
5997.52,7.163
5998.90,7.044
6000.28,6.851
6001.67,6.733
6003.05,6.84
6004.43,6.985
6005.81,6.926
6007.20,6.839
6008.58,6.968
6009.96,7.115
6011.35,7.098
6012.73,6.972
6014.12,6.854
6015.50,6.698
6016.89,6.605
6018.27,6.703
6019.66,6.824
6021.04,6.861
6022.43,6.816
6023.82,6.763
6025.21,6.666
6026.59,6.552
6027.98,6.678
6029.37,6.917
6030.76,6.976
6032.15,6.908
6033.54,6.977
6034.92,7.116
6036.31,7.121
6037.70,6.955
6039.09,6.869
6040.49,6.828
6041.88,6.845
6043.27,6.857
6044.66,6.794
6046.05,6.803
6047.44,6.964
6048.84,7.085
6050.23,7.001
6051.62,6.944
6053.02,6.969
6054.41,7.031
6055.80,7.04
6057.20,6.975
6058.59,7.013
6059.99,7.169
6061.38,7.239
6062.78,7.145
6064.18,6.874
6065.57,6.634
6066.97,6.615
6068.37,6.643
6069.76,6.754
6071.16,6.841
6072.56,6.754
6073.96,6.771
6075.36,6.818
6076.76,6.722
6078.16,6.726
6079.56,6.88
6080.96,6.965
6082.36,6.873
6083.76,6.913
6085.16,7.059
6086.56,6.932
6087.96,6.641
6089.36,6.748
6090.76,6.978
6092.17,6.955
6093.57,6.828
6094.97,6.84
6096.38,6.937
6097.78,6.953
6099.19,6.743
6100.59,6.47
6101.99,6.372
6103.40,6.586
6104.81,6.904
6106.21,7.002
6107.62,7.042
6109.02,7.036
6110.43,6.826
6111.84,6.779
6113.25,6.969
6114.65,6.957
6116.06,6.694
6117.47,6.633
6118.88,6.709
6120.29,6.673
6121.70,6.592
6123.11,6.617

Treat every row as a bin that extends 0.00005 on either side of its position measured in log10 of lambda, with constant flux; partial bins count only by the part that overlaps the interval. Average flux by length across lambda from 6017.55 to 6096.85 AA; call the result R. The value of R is 6.88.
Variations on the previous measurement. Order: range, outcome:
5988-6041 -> 6.92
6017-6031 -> 6.76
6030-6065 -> 6.98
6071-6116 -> 6.84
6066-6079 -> 6.73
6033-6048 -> 6.92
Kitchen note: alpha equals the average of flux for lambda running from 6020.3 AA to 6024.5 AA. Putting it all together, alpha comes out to 6.81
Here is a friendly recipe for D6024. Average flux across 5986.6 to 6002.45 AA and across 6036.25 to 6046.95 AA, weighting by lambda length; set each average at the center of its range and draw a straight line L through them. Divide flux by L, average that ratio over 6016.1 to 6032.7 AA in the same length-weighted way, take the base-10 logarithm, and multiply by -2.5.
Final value 0.03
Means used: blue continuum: 7.05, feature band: 6.77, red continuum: 6.87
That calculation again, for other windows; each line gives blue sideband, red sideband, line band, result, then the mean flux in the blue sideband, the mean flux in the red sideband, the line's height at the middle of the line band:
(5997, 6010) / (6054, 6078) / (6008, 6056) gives 0.00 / 6.94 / 6.88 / 6.91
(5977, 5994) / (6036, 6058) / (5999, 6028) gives 0.03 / 7.15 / 6.94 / 7.06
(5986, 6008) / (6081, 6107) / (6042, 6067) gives -0.01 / 7.02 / 6.82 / 6.9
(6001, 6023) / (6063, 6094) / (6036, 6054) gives -0.01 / 6.87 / 6.82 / 6.84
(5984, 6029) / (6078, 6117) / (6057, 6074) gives 0.00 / 6.93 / 6.84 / 6.87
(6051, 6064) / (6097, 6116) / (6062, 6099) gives 0.02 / 7.05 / 6.82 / 6.94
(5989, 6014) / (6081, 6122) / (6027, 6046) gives 0.01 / 7.01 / 6.82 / 6.94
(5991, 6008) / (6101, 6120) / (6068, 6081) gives 0.01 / 7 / 6.8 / 6.86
